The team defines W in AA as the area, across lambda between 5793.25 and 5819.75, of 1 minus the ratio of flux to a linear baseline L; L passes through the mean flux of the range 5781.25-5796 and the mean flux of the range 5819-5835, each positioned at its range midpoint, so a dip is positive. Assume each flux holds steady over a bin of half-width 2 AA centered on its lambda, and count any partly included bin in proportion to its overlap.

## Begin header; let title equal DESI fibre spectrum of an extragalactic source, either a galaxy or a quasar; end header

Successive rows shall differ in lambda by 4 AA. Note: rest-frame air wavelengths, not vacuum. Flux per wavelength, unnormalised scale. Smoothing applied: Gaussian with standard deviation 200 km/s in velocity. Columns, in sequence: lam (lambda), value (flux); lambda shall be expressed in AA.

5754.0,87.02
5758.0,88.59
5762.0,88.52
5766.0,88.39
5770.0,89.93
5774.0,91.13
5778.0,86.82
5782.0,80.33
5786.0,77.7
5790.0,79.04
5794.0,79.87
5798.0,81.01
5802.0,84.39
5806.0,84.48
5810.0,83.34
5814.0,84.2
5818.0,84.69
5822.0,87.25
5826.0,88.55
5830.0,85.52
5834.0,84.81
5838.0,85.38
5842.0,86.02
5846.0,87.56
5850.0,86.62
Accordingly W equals -0.2 AA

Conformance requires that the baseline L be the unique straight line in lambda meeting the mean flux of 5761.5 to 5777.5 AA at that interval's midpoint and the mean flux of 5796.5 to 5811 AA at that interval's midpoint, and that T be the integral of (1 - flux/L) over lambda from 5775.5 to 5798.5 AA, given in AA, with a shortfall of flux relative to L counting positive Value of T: 1.41 AA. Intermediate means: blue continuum 89.3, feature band 81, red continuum 83.4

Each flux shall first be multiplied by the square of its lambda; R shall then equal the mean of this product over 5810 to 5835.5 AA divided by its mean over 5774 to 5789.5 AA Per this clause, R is 1.05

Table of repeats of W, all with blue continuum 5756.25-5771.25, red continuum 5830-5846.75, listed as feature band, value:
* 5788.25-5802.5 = 1.1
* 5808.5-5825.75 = 0.3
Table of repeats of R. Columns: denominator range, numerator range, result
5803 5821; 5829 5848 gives 1.03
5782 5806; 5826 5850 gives 1.08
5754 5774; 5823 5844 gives 0.99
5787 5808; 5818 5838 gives 1.07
